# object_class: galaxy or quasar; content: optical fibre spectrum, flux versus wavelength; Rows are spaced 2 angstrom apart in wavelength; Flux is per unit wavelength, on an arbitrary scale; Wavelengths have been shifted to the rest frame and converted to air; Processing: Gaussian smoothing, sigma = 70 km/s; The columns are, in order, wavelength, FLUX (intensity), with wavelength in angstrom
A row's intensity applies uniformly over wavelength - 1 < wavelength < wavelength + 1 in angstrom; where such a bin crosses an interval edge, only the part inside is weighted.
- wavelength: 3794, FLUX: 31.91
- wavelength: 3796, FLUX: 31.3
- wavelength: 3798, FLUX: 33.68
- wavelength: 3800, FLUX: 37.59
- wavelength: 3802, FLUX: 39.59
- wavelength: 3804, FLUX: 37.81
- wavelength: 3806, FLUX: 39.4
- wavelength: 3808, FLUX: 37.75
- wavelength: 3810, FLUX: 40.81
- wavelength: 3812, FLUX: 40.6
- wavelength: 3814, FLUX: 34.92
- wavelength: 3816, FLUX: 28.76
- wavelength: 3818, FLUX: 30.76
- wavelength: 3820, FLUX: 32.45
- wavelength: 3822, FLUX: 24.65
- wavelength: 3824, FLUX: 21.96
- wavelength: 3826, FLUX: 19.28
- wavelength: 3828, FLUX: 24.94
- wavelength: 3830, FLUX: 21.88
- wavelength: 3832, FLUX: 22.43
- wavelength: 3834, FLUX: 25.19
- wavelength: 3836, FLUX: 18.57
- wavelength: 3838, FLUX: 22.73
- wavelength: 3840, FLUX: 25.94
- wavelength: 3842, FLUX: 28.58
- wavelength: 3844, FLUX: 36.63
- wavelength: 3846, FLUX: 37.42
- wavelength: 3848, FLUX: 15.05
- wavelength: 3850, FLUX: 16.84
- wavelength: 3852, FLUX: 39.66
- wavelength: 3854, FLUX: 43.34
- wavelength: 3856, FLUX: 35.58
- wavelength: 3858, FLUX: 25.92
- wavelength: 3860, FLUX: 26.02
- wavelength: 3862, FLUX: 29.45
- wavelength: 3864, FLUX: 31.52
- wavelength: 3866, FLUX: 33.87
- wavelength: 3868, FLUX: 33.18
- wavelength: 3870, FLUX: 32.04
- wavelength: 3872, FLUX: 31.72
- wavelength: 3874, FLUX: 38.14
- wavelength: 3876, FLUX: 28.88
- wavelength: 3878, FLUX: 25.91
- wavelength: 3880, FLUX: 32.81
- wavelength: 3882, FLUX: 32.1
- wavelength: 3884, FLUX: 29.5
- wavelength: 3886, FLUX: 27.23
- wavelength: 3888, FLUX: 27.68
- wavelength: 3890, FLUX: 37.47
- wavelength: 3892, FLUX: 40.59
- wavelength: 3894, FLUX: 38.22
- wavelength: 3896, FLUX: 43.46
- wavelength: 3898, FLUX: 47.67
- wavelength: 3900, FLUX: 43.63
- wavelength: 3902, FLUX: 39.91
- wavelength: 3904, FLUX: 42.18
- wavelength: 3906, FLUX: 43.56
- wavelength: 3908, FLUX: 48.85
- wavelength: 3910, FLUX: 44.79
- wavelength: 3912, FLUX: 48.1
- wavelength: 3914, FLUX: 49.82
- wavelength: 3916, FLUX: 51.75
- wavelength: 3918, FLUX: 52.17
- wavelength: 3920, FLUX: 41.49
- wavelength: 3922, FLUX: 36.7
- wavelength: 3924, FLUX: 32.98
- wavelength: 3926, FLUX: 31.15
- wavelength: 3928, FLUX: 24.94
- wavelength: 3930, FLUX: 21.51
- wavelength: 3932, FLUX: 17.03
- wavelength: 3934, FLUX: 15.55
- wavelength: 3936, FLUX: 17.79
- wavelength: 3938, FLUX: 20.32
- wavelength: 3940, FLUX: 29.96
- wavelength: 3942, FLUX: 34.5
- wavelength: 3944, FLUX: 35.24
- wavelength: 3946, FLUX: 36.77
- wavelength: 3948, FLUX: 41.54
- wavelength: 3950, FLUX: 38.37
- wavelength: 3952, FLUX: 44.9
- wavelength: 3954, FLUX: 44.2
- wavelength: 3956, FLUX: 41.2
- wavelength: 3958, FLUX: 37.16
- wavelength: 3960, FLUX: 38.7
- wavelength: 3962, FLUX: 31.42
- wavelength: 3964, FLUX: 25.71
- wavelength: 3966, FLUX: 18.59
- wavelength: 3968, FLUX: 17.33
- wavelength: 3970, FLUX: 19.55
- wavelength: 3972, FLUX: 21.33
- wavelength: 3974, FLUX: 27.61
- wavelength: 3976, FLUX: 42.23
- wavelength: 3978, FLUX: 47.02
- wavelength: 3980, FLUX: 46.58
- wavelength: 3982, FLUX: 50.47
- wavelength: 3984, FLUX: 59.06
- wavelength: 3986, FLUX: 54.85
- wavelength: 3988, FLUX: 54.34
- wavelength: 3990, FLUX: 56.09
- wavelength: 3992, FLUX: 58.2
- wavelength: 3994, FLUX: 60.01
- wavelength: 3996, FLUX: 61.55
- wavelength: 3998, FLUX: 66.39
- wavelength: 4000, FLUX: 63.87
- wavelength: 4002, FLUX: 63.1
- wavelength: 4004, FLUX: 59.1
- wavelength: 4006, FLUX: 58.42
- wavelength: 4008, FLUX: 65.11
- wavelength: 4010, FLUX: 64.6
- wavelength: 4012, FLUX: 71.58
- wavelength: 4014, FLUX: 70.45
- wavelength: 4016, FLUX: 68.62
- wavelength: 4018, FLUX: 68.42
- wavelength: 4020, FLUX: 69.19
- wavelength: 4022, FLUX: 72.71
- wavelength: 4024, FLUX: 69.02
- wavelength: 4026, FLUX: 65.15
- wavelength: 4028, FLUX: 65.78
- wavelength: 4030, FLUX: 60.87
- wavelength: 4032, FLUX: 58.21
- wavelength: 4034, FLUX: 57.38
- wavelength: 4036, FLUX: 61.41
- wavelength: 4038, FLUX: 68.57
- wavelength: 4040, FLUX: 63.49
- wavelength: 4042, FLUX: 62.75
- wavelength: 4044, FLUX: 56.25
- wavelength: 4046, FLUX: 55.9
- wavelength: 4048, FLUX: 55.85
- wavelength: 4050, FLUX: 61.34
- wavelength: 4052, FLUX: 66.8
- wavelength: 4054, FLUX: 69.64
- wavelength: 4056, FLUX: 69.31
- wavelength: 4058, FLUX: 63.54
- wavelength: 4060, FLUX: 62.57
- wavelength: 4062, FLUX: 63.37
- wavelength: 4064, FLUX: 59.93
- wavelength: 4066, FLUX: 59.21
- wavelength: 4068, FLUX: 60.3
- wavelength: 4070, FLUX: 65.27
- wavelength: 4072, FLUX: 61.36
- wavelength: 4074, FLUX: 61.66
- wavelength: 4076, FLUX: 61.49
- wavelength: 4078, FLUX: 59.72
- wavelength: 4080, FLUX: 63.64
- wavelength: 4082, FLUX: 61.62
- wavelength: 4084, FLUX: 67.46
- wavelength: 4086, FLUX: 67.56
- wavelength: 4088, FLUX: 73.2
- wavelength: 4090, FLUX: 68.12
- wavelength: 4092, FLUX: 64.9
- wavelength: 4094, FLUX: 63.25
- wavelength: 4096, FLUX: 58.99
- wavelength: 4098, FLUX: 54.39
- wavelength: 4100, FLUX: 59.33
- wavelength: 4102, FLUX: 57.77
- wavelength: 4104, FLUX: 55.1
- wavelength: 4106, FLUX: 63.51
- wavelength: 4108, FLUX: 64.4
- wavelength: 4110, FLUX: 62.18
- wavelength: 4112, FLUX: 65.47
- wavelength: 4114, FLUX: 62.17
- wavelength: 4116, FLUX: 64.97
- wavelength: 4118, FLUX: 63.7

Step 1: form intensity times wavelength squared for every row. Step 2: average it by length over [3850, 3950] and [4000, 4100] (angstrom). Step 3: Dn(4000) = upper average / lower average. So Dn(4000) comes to 1.97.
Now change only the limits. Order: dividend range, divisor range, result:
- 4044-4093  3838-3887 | 2.30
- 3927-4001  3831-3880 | 1.38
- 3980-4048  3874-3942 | 1.86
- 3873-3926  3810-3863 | 1.44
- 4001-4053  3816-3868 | 2.53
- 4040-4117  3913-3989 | 1.87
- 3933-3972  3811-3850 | 1.23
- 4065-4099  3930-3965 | 2.10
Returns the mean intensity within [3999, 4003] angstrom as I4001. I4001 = 63.5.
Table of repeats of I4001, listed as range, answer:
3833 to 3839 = 22.2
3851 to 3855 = 41.5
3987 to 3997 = 58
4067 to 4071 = 62.8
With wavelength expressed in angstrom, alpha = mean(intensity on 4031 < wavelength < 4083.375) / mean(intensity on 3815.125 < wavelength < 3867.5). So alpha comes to 2.2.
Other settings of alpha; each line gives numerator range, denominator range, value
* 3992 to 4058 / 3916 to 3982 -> 1.95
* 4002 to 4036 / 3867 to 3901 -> 1.88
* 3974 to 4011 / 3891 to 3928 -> 1.32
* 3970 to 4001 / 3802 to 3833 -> 1.63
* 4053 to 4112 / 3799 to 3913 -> 1.90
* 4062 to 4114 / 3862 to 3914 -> 1.69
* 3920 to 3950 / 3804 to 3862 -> 0.99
